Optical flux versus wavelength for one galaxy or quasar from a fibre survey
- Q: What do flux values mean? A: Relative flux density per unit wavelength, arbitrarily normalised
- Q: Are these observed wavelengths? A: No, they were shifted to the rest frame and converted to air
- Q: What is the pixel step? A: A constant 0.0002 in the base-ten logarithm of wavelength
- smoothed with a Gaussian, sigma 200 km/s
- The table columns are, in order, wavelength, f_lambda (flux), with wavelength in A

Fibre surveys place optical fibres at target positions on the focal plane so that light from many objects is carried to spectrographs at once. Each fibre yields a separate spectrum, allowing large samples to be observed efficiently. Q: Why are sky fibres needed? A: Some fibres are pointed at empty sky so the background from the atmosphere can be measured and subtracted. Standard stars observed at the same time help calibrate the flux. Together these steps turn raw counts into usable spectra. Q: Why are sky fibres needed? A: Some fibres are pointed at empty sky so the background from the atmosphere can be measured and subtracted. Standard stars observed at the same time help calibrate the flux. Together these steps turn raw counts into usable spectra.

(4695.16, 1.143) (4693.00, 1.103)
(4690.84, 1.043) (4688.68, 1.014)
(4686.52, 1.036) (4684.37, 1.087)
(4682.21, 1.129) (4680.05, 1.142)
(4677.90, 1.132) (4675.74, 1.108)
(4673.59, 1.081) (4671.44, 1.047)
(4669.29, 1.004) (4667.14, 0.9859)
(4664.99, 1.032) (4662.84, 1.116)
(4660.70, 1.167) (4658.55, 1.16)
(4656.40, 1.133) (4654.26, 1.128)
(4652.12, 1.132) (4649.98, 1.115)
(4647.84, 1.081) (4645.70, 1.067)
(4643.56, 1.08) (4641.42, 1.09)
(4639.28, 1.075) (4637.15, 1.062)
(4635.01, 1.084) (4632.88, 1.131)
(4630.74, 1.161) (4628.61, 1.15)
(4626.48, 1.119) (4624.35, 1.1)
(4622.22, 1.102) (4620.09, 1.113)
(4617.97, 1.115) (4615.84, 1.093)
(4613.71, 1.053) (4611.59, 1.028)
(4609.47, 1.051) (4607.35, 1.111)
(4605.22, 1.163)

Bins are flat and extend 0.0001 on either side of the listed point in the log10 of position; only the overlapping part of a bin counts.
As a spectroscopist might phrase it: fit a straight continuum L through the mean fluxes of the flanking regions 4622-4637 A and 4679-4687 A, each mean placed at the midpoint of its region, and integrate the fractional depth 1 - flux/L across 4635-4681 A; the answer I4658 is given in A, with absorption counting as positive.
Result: 0.7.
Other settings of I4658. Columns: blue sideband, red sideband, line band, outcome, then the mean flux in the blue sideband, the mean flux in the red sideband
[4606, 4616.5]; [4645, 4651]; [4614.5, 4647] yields -0.7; 1.07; 1.09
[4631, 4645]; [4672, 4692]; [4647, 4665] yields -0.6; 1.09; 1.08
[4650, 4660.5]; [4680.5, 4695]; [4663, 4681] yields 0.6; 1.14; 1.08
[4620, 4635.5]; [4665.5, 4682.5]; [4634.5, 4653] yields 0.3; 1.12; 1.07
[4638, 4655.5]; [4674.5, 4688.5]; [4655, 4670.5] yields 0.2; 1.1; 1.1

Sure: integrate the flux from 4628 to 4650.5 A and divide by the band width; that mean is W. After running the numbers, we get 1.1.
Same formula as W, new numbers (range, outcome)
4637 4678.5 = 1.09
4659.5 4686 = 1.09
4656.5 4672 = 1.08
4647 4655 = 1.12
